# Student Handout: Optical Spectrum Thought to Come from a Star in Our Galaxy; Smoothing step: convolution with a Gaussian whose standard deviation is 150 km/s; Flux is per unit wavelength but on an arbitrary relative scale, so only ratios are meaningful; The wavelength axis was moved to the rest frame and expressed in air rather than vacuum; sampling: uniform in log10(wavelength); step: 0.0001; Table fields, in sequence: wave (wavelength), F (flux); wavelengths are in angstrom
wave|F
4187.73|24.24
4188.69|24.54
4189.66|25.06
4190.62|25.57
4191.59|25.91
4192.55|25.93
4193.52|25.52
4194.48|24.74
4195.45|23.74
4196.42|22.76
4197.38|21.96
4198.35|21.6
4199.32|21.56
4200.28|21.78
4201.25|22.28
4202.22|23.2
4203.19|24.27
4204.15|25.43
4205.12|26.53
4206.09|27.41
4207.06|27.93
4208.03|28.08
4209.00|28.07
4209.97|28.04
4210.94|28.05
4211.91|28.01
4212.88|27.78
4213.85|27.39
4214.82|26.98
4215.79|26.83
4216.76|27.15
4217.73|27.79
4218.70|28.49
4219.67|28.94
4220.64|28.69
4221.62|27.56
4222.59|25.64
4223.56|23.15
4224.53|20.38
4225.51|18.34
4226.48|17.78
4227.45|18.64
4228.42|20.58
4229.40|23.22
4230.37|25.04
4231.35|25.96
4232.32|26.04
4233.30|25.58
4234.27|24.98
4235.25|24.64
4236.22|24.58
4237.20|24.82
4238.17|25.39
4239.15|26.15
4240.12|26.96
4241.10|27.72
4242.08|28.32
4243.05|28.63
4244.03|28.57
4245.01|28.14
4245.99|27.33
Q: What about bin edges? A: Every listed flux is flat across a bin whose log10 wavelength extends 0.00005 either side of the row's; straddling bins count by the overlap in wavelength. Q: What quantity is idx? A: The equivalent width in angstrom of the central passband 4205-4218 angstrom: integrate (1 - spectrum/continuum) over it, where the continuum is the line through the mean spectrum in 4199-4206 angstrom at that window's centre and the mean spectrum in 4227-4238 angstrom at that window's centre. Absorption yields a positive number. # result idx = -2.0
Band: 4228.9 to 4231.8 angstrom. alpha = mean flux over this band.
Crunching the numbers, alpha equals 24.6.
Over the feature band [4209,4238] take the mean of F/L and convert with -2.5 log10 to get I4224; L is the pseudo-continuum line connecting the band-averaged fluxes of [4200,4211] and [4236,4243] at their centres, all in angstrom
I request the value 0.04 mag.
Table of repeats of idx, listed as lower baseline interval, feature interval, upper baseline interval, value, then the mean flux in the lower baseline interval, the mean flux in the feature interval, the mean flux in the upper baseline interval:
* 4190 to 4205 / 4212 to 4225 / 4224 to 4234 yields -2.3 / 23.8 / 26.7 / 22.2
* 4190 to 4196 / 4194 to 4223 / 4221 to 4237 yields -1.9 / 25.2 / 26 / 23.3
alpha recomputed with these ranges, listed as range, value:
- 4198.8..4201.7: 21.9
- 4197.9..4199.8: 21.6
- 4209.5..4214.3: 27.9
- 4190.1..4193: 25.8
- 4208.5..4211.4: 28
